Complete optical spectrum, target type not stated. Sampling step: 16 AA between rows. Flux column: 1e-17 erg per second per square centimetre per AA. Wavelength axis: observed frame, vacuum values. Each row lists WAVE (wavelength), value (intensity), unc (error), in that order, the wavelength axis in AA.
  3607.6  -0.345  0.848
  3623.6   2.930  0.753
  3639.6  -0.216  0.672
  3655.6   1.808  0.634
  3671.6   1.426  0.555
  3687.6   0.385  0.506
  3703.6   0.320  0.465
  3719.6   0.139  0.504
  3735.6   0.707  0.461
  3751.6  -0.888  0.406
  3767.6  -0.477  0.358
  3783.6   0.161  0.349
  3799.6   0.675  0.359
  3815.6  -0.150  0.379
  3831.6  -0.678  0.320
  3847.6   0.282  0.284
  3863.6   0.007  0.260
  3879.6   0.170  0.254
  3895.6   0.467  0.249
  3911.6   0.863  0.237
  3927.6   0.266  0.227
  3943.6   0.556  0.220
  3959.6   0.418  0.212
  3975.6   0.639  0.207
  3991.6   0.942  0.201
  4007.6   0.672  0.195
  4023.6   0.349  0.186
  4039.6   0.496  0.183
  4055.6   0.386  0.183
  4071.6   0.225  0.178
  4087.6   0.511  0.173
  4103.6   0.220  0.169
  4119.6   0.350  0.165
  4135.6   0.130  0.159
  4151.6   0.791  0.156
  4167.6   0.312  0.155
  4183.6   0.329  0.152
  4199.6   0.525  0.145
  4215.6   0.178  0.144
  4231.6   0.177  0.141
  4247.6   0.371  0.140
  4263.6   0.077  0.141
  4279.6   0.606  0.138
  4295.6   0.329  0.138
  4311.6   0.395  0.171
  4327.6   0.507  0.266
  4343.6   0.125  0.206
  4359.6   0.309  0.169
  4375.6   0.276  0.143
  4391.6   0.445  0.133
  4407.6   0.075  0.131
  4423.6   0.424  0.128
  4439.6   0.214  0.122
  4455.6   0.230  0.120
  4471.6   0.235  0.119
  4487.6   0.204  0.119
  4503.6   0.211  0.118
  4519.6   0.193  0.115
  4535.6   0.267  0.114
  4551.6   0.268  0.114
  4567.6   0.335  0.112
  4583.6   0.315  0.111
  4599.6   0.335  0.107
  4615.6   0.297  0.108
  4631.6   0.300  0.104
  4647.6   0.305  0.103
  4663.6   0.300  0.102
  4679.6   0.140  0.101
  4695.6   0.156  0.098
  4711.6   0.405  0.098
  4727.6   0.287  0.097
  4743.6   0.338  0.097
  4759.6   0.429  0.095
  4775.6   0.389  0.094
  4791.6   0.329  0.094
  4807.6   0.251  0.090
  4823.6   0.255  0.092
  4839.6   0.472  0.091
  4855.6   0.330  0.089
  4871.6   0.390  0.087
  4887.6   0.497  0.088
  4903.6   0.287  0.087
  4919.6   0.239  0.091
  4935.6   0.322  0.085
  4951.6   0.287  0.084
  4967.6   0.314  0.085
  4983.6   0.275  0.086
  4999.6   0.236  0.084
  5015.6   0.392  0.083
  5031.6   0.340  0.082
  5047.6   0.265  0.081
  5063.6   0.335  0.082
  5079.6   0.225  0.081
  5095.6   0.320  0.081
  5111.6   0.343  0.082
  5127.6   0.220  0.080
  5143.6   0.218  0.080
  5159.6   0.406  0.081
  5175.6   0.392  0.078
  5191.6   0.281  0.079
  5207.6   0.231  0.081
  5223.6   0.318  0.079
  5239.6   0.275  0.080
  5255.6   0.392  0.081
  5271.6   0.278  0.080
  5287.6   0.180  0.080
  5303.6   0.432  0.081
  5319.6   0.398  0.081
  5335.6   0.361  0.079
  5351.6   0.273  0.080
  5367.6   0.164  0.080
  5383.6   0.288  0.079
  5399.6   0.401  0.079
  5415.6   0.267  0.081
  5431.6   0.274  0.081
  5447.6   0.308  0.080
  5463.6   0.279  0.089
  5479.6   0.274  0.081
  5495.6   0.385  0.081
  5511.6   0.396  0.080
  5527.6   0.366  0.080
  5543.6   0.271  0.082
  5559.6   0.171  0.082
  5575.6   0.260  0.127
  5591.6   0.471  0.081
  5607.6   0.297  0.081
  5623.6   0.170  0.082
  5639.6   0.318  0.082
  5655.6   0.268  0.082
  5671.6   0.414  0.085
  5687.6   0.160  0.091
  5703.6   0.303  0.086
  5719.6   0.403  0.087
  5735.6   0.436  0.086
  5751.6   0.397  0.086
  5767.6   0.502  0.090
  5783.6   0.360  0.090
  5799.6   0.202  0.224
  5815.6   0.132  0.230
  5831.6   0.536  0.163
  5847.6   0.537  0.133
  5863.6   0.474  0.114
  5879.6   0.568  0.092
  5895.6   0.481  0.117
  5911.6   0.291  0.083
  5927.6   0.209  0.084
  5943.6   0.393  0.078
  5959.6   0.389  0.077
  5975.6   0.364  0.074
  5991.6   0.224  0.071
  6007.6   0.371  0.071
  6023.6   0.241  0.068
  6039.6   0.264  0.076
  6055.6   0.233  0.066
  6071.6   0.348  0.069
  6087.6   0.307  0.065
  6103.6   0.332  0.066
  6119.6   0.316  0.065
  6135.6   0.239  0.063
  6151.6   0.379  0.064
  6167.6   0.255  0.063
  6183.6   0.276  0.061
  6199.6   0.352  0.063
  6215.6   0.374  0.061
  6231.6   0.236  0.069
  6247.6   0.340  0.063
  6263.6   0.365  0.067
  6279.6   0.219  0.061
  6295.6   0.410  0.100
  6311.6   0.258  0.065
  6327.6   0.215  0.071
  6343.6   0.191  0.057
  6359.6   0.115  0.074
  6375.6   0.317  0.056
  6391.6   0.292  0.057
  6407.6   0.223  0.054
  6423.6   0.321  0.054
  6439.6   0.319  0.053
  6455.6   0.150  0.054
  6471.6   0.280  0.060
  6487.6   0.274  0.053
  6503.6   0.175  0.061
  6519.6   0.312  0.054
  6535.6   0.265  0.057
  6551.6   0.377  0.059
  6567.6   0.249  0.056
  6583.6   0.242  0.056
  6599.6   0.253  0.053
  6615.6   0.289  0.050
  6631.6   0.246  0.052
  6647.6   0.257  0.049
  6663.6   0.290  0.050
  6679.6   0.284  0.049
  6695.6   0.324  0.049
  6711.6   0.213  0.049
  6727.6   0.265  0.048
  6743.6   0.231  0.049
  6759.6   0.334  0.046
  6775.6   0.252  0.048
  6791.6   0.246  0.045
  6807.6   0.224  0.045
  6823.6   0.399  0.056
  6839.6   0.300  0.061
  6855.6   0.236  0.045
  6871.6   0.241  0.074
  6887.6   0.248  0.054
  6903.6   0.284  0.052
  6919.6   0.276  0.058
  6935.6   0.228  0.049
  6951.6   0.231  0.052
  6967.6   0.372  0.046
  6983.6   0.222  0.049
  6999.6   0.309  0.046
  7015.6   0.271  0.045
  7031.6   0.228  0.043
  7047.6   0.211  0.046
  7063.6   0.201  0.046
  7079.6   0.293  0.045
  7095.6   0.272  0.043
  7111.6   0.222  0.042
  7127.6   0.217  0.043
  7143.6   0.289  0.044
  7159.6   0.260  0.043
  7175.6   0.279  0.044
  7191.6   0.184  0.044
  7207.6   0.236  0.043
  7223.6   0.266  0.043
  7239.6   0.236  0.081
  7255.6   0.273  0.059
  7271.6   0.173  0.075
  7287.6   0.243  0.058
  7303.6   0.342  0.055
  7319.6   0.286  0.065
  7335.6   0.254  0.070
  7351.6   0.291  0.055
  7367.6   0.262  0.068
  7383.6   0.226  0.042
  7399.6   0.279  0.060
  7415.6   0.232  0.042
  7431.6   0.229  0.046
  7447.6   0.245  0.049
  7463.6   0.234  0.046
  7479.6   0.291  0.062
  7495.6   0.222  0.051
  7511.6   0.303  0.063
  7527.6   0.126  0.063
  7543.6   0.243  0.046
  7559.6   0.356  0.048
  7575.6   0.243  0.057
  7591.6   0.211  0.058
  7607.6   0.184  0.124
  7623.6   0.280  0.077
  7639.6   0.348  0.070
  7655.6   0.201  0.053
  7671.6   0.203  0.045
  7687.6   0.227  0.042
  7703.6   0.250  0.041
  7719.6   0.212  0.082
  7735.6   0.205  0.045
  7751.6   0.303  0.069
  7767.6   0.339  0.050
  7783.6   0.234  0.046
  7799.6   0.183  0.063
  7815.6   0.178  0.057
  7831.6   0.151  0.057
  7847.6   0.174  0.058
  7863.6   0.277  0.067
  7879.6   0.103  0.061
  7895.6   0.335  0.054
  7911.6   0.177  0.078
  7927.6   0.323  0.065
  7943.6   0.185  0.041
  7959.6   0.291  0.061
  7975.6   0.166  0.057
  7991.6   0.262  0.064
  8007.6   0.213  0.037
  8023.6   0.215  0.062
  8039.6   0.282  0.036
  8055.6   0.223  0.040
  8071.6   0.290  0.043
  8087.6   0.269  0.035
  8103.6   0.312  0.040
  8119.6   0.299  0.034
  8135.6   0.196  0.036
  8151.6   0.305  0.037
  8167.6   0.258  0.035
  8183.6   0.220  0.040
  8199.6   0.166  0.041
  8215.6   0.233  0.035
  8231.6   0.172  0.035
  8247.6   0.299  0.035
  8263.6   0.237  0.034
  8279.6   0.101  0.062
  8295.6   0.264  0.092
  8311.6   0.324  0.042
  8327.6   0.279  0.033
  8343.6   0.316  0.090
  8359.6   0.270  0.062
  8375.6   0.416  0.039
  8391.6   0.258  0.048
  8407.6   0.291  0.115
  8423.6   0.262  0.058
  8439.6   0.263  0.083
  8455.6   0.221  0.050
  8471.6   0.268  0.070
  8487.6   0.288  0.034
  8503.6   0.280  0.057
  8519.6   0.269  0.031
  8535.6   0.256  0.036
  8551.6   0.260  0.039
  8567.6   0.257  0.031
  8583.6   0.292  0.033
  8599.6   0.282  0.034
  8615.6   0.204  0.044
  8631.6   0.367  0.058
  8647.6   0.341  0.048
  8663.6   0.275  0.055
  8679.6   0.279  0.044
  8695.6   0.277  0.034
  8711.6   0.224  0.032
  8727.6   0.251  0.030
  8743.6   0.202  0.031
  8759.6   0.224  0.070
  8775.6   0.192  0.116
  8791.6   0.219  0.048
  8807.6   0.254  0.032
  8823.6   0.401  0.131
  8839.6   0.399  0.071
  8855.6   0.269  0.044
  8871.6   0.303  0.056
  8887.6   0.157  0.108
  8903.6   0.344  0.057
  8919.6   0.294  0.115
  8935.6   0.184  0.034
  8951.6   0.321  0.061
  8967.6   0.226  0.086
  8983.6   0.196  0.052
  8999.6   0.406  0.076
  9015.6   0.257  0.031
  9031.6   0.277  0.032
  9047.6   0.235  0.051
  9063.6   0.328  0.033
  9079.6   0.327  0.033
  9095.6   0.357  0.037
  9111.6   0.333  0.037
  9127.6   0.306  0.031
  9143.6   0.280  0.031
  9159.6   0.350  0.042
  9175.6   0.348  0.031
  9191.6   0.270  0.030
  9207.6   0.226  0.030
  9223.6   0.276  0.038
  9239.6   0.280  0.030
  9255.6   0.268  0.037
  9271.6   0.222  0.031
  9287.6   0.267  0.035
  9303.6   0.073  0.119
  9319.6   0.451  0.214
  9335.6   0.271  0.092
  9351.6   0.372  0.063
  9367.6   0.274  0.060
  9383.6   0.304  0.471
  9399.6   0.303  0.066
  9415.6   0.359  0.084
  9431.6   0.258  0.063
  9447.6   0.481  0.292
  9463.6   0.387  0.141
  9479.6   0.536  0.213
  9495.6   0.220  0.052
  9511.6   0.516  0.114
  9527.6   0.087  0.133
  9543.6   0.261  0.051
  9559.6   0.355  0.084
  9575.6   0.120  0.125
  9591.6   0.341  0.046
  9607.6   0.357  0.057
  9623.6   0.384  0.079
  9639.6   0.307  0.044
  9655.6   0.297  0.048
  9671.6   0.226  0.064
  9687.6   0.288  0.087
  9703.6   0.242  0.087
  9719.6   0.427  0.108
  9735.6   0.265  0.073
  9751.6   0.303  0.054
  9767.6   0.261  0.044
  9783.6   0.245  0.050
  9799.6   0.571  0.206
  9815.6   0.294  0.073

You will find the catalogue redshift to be 1.09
